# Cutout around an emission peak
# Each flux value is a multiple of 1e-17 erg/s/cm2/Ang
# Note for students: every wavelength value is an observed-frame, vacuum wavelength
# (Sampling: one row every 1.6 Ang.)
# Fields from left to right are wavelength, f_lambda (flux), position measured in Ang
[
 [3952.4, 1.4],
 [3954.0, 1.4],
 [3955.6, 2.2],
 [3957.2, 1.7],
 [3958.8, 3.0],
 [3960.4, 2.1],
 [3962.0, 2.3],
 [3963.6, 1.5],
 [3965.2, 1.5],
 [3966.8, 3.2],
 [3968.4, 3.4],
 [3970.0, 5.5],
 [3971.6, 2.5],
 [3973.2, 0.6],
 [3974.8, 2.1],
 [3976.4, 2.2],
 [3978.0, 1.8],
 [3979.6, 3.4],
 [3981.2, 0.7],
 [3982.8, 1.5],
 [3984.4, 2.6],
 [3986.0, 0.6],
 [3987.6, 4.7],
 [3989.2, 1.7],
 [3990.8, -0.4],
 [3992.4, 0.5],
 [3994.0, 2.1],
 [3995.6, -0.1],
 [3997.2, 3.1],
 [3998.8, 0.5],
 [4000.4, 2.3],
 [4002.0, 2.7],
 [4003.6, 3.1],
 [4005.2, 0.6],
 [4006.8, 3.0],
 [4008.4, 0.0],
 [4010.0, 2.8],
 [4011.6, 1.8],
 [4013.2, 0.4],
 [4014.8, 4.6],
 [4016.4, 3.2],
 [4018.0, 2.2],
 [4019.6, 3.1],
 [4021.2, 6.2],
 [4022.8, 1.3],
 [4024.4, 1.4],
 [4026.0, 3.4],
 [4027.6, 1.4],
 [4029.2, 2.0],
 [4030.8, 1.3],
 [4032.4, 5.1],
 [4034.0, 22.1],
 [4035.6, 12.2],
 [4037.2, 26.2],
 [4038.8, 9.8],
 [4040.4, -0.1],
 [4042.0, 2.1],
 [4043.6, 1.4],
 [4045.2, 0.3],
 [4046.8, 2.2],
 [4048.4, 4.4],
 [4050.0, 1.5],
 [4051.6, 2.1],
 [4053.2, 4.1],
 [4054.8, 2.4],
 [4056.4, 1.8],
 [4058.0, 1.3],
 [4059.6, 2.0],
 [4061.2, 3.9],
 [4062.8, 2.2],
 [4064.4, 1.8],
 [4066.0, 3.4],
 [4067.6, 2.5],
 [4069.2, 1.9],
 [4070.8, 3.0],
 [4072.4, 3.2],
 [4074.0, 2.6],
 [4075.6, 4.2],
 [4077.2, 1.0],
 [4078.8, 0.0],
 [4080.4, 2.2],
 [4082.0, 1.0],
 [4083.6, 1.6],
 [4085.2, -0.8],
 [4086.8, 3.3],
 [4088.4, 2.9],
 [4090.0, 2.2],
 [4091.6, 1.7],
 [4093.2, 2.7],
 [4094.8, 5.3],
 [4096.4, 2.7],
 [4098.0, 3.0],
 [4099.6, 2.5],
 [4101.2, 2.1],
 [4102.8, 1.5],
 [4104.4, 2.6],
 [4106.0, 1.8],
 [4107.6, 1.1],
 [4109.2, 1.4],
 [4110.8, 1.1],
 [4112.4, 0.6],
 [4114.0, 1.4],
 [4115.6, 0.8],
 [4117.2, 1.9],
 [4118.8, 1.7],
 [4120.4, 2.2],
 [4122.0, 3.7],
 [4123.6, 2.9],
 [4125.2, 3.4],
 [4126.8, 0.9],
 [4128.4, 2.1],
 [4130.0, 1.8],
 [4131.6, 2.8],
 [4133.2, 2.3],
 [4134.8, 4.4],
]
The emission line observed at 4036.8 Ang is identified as [O II] 3727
